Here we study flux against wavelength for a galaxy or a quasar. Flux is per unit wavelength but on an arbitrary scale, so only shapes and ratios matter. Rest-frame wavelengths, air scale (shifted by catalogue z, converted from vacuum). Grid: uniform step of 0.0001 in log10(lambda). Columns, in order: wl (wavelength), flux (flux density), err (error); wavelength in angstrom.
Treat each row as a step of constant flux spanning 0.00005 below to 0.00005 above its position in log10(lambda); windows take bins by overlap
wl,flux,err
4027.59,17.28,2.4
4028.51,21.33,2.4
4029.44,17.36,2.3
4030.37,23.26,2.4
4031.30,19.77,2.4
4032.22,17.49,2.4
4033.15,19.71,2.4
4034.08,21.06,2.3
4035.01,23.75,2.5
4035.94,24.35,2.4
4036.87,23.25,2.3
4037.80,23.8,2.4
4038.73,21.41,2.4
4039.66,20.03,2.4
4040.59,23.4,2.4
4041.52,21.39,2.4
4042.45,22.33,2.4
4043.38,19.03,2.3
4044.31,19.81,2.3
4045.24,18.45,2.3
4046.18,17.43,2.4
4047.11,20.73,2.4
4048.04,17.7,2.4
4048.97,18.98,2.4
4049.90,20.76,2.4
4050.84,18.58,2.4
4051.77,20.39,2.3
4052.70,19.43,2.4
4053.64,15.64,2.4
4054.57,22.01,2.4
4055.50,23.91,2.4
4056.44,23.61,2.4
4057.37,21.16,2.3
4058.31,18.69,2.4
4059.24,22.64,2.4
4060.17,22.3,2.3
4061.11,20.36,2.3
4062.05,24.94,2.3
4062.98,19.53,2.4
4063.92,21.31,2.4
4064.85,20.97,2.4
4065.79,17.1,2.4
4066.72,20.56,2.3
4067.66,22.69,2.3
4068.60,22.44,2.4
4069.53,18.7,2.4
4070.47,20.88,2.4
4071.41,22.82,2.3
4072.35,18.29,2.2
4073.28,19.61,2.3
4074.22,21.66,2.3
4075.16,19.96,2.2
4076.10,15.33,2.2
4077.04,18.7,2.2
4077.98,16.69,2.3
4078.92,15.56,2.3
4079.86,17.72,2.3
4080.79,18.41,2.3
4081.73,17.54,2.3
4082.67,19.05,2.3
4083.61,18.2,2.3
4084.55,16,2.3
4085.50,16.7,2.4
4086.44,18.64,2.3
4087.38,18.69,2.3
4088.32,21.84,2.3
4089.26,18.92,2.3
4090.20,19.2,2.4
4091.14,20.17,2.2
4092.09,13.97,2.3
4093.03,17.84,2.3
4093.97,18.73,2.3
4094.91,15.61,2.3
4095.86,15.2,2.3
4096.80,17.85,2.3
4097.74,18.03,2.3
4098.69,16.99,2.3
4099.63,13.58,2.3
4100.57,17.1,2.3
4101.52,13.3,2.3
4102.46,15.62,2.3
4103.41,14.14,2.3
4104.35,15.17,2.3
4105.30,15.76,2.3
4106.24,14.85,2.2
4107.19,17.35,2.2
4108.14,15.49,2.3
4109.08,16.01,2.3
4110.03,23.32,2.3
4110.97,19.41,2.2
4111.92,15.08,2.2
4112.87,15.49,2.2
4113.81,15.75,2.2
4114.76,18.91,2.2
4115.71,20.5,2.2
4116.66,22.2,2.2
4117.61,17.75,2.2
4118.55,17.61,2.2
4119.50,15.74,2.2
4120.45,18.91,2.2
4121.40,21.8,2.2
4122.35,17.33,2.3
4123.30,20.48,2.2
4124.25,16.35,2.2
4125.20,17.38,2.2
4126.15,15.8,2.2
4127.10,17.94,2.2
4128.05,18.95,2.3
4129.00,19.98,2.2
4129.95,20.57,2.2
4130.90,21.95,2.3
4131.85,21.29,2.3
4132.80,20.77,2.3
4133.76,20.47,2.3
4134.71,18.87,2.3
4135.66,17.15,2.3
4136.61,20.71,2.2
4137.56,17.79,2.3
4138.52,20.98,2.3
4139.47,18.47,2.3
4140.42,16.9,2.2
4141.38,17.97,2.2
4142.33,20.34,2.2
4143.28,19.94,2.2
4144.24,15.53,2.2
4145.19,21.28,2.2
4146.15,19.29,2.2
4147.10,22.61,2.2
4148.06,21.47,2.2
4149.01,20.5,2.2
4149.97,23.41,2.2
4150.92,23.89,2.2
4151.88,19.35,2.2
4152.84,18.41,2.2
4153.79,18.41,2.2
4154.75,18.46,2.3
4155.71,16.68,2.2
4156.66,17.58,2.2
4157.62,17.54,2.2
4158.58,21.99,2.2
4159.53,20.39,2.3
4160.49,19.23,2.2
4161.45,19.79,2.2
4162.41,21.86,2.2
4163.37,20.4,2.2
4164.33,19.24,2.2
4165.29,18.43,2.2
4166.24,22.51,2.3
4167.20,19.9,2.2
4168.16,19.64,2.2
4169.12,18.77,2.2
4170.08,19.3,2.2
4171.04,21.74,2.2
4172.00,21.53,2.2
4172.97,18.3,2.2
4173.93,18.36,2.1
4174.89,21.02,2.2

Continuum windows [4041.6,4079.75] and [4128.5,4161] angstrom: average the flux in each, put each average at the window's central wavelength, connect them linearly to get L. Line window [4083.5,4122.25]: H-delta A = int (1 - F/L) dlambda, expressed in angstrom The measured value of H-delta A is 4.8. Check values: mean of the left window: 20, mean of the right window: 19.7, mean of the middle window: 17.4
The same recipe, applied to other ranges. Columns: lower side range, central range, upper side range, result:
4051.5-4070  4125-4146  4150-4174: 0.9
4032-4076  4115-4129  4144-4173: 1.2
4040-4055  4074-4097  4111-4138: 1.6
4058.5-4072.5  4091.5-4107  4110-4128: 2.7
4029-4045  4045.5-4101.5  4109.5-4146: 3.4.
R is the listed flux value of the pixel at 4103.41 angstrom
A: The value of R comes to 14.14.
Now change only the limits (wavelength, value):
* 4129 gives 19.98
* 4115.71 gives 20.5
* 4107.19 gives 17.35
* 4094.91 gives 15.61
